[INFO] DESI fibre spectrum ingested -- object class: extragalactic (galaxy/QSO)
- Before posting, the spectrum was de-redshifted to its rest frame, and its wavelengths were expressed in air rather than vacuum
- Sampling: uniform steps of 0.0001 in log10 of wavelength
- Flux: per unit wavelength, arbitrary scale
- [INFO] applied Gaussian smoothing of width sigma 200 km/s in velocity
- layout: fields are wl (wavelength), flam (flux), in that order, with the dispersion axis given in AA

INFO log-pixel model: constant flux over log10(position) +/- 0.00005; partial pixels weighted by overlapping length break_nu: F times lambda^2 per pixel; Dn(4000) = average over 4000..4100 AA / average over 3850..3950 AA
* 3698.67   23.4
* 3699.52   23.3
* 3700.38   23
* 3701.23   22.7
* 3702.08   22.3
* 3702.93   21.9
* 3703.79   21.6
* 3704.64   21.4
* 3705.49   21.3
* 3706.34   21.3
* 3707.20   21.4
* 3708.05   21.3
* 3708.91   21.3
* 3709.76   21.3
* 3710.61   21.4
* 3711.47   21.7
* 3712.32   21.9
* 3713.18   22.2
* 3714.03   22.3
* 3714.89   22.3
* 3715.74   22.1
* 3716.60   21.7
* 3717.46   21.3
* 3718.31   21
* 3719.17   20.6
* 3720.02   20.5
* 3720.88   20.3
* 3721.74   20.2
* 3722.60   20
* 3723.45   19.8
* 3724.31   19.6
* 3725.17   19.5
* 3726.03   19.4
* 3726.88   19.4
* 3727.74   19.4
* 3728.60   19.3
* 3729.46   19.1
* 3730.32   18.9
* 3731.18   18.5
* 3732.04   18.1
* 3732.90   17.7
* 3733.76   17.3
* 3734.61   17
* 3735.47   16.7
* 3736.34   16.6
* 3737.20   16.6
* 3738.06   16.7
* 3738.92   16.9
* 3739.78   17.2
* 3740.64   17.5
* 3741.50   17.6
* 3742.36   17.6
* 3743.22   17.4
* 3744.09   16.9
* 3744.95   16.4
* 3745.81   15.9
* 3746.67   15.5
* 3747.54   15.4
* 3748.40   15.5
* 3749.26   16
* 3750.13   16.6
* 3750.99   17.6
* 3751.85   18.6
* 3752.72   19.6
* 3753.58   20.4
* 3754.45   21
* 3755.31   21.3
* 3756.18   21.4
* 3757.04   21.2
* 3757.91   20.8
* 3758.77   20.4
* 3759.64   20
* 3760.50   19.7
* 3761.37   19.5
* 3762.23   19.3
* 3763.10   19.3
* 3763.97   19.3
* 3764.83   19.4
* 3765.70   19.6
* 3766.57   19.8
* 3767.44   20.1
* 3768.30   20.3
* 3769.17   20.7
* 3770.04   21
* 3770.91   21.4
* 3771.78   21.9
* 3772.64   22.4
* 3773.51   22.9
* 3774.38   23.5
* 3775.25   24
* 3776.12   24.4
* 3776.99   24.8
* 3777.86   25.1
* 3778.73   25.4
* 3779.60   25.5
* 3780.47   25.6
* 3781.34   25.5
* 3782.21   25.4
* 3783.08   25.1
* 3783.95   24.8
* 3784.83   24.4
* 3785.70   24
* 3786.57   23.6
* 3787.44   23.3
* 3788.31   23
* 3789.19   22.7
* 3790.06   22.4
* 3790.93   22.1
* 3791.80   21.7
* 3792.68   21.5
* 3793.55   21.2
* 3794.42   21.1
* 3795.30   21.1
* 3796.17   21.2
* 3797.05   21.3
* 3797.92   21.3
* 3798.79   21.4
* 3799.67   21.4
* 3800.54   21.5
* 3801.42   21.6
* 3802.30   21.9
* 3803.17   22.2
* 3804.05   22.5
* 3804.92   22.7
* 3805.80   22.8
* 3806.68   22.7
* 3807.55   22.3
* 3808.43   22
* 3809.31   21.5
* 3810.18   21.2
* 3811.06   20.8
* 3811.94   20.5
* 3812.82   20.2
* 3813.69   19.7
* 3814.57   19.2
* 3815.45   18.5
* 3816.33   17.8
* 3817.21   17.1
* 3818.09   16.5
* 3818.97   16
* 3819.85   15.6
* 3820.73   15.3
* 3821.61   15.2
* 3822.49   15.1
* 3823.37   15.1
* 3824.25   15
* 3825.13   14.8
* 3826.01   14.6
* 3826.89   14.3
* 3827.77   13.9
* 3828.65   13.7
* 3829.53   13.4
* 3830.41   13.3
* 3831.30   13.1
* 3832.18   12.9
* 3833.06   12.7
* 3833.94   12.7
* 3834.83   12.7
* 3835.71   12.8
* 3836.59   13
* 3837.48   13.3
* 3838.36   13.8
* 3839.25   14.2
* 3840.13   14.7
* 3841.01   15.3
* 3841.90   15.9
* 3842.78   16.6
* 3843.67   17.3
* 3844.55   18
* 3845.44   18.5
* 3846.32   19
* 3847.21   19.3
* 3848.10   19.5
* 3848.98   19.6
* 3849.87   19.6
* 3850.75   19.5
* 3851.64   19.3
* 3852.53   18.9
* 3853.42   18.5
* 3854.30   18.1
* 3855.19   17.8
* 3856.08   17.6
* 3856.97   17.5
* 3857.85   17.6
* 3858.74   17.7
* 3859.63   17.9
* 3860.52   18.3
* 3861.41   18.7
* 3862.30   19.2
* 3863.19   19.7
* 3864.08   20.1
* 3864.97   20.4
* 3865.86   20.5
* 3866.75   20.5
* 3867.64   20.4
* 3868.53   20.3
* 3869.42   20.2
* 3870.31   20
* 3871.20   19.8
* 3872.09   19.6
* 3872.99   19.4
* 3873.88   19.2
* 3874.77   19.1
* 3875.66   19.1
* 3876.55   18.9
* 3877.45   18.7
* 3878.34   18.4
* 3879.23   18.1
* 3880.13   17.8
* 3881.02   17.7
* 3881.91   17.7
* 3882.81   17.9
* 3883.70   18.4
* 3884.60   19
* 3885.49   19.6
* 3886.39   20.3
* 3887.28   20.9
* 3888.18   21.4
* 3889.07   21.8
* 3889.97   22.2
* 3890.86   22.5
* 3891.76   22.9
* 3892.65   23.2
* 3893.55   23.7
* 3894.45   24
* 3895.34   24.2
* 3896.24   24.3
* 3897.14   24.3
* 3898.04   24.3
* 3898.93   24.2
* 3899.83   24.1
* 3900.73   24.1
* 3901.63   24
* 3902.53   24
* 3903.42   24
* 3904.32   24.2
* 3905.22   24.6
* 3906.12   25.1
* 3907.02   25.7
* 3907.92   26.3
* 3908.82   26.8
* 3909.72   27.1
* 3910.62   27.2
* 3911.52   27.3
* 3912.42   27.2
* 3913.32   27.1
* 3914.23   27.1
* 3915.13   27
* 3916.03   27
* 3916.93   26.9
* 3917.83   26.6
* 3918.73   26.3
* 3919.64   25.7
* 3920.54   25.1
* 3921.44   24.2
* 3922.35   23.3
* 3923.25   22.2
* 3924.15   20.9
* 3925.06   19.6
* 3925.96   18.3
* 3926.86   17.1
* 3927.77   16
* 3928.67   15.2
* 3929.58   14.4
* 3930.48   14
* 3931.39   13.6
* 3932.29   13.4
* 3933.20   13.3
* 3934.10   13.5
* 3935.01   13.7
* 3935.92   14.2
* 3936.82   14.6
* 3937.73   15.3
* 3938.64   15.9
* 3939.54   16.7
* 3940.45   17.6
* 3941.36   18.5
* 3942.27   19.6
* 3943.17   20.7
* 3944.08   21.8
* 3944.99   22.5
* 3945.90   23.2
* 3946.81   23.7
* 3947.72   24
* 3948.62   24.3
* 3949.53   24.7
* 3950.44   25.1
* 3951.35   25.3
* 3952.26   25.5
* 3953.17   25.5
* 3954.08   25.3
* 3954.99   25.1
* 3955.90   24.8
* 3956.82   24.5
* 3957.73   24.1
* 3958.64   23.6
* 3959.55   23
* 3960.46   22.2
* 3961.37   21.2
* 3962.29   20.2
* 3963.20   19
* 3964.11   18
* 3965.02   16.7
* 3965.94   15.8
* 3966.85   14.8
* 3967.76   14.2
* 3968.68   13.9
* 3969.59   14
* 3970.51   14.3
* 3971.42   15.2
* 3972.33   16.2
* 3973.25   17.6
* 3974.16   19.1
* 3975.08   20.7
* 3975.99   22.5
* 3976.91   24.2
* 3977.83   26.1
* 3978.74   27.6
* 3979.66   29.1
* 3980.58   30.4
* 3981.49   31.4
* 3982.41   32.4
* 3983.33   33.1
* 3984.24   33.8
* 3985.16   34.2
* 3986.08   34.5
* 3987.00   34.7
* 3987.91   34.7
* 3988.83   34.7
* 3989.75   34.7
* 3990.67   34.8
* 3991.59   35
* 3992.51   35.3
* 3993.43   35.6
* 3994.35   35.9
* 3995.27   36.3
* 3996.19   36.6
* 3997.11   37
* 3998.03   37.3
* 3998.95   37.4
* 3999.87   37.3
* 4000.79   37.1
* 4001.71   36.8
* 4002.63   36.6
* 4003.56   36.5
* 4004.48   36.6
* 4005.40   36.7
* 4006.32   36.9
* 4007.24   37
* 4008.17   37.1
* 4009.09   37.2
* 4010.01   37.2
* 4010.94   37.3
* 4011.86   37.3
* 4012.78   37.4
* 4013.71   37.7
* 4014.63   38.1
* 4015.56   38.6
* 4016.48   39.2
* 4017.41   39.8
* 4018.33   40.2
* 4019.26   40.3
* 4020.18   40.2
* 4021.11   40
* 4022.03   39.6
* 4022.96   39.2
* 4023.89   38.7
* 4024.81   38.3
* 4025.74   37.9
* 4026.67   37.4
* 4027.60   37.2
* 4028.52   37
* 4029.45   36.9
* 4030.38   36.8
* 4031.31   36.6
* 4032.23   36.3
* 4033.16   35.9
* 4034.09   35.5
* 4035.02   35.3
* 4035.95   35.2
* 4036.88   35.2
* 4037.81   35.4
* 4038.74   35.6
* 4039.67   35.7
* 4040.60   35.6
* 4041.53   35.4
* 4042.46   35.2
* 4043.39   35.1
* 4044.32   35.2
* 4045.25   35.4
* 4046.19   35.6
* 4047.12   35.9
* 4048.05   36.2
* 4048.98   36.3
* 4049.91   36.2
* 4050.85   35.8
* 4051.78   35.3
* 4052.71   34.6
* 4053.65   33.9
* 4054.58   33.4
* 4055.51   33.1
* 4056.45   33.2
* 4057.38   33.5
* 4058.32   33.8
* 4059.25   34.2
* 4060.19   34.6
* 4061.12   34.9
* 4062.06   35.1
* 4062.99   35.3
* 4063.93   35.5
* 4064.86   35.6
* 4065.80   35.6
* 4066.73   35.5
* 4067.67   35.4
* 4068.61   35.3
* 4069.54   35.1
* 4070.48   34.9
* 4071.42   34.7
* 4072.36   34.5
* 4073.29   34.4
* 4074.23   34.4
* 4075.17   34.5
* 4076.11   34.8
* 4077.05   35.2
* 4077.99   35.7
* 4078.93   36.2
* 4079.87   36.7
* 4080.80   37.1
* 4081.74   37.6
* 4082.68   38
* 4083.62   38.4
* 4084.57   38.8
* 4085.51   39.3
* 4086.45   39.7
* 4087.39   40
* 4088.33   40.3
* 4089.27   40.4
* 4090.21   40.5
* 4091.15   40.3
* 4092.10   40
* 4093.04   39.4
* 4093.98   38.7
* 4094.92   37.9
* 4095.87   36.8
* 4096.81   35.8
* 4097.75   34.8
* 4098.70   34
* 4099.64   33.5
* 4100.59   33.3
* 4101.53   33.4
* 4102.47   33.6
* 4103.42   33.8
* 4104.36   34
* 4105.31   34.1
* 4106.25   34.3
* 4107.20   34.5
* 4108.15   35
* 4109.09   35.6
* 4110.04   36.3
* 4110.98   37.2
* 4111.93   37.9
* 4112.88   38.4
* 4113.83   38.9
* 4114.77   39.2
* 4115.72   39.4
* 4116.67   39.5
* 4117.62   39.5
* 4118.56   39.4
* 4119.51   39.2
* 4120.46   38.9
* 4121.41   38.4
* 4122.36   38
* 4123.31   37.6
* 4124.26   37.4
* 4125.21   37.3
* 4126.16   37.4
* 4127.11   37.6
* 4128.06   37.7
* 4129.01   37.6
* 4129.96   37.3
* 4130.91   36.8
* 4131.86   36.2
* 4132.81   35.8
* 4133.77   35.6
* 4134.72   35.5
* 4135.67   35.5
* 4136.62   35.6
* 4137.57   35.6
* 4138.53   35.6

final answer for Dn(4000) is 1.9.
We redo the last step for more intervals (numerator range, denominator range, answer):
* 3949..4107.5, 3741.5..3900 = 1.90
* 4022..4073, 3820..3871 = 2.34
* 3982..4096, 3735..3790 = 2.05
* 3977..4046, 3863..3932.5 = 1.75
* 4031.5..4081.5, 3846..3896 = 1.96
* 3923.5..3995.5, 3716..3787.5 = 1.26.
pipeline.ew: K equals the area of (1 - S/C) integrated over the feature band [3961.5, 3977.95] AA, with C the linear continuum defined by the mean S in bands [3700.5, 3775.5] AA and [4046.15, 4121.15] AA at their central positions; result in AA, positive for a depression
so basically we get 6.9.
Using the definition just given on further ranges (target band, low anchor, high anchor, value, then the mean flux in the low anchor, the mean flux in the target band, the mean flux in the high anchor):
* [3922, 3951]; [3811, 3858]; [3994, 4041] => 9.9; 16.3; 18.5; 37.3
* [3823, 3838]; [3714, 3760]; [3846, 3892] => 4.4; 18.8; 13.6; 19.3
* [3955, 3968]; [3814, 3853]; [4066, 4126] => 2.8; 15.8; 20.4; 36.9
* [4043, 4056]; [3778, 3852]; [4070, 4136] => -0.6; 19.1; 35.1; 36.9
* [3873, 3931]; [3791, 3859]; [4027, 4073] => 3.8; 17.9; 22.3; 35.3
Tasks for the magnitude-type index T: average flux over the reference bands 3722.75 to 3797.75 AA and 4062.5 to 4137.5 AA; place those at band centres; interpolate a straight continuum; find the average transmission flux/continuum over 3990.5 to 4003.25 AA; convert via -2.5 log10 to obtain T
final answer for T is -0.15 mag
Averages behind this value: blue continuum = 20.3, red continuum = 36.8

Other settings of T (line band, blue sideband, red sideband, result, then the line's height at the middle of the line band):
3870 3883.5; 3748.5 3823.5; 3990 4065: 0.39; 26.8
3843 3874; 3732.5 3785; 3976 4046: 0.35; 26.3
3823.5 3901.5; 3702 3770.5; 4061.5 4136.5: 0.35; 25.5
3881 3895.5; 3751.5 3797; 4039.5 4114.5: 0.28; 27.2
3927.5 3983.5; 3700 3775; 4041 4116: 0.43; 30.1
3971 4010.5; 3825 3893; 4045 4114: -0.13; 28.7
